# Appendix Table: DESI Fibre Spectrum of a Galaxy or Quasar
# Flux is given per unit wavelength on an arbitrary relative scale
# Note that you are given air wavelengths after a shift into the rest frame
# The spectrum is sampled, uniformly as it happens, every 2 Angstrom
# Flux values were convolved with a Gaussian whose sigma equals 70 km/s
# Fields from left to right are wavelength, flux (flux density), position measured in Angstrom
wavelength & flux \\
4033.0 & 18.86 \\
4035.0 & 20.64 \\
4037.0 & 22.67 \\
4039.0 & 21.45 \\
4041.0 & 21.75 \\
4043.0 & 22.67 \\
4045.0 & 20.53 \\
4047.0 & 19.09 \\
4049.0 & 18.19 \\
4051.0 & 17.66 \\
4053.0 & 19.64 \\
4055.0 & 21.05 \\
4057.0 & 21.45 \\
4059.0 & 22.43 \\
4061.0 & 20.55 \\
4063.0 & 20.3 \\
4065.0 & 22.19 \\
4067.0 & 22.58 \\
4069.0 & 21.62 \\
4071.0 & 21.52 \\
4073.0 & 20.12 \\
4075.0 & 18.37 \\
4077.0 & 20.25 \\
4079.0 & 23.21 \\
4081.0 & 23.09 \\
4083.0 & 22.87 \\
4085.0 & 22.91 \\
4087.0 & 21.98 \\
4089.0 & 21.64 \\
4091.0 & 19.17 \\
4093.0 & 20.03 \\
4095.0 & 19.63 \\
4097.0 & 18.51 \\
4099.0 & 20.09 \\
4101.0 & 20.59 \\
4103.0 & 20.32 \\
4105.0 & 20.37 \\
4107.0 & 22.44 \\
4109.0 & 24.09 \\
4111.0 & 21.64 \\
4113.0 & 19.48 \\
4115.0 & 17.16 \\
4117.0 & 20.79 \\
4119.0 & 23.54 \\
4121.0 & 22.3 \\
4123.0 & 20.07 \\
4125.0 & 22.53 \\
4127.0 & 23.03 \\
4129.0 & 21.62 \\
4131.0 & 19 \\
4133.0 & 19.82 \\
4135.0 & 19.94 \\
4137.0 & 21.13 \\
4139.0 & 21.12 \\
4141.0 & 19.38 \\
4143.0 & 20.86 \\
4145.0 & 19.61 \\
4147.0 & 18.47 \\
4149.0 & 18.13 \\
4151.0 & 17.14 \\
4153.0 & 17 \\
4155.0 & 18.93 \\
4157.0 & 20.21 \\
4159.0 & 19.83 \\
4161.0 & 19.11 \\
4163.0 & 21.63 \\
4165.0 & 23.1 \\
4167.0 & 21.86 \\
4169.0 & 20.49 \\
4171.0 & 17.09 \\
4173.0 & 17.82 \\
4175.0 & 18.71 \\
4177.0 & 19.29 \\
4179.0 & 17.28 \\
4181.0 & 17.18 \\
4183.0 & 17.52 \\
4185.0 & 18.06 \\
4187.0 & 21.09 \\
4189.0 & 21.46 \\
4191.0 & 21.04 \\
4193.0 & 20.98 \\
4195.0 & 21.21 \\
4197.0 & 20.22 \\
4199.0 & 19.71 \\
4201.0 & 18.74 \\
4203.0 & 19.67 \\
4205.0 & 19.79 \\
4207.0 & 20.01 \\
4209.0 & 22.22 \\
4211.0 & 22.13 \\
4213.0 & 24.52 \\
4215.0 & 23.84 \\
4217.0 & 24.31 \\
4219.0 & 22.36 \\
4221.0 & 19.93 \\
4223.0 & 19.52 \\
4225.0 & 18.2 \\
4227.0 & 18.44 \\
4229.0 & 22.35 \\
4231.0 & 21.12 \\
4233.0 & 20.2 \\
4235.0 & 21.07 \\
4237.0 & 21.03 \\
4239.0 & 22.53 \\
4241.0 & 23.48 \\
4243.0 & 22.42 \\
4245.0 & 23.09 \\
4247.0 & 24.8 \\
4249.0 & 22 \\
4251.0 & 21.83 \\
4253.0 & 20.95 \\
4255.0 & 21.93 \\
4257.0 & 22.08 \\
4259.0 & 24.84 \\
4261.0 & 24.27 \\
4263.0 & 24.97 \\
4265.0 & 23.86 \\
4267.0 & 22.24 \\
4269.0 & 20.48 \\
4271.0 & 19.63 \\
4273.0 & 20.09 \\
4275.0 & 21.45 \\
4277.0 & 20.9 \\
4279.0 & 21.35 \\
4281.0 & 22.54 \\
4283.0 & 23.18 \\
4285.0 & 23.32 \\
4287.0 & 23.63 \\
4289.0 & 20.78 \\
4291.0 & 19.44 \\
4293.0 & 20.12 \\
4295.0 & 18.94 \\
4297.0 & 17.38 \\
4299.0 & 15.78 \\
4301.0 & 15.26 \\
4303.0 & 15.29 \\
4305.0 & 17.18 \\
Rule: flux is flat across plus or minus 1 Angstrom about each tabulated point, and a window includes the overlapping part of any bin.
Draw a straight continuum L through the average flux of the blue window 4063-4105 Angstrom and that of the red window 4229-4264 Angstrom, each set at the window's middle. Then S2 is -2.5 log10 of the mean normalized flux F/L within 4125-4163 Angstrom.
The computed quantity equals 0.09 mag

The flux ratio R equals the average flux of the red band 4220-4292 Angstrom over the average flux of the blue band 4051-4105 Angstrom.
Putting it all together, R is 1.04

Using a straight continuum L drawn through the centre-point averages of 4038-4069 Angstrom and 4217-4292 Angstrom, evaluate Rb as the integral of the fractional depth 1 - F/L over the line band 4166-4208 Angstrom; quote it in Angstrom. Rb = 3.9 Angstrom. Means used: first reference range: 20.8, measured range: 19.5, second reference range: 21.8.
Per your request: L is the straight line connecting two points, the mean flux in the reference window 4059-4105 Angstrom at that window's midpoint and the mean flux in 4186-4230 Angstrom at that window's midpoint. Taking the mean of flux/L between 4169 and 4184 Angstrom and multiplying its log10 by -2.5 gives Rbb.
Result 0.17 mag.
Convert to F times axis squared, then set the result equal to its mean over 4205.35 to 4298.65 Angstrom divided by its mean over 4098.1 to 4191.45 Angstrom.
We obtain 1.1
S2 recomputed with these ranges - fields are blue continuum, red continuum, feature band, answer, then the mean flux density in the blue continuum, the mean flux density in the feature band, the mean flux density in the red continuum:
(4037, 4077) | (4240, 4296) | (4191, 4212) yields 0.06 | 20.7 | 20.5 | 22.1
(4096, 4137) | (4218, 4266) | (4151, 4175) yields 0.09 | 20.9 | 19.6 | 22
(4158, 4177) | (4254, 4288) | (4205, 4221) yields -0.07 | 19.9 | 22.4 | 22.4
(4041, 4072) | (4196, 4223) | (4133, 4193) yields 0.09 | 20.8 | 19.5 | 21.3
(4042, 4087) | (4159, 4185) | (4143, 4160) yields 0.04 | 21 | 18.8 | 19.2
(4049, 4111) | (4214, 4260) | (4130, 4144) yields 0.06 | 21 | 20.2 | 21.8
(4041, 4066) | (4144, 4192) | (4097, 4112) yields -0.06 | 20.5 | 21.2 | 19.3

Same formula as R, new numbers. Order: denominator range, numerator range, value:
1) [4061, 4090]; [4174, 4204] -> 0.90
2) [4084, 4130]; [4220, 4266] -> 1.04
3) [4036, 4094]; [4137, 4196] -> 0.93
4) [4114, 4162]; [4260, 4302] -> 1.05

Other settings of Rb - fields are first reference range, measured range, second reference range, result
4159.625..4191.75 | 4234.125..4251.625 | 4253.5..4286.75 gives -0.8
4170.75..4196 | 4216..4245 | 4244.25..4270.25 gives 0.3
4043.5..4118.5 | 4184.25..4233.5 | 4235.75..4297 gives 1.7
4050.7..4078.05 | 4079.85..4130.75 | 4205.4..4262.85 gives -0.2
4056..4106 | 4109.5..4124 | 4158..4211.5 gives -0.1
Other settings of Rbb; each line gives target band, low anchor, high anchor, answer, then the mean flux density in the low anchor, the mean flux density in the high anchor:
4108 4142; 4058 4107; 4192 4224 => 0.01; 21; 21.2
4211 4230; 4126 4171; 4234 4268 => 0.02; 20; 22.8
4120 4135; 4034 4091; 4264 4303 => -0.01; 21.1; 20.4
